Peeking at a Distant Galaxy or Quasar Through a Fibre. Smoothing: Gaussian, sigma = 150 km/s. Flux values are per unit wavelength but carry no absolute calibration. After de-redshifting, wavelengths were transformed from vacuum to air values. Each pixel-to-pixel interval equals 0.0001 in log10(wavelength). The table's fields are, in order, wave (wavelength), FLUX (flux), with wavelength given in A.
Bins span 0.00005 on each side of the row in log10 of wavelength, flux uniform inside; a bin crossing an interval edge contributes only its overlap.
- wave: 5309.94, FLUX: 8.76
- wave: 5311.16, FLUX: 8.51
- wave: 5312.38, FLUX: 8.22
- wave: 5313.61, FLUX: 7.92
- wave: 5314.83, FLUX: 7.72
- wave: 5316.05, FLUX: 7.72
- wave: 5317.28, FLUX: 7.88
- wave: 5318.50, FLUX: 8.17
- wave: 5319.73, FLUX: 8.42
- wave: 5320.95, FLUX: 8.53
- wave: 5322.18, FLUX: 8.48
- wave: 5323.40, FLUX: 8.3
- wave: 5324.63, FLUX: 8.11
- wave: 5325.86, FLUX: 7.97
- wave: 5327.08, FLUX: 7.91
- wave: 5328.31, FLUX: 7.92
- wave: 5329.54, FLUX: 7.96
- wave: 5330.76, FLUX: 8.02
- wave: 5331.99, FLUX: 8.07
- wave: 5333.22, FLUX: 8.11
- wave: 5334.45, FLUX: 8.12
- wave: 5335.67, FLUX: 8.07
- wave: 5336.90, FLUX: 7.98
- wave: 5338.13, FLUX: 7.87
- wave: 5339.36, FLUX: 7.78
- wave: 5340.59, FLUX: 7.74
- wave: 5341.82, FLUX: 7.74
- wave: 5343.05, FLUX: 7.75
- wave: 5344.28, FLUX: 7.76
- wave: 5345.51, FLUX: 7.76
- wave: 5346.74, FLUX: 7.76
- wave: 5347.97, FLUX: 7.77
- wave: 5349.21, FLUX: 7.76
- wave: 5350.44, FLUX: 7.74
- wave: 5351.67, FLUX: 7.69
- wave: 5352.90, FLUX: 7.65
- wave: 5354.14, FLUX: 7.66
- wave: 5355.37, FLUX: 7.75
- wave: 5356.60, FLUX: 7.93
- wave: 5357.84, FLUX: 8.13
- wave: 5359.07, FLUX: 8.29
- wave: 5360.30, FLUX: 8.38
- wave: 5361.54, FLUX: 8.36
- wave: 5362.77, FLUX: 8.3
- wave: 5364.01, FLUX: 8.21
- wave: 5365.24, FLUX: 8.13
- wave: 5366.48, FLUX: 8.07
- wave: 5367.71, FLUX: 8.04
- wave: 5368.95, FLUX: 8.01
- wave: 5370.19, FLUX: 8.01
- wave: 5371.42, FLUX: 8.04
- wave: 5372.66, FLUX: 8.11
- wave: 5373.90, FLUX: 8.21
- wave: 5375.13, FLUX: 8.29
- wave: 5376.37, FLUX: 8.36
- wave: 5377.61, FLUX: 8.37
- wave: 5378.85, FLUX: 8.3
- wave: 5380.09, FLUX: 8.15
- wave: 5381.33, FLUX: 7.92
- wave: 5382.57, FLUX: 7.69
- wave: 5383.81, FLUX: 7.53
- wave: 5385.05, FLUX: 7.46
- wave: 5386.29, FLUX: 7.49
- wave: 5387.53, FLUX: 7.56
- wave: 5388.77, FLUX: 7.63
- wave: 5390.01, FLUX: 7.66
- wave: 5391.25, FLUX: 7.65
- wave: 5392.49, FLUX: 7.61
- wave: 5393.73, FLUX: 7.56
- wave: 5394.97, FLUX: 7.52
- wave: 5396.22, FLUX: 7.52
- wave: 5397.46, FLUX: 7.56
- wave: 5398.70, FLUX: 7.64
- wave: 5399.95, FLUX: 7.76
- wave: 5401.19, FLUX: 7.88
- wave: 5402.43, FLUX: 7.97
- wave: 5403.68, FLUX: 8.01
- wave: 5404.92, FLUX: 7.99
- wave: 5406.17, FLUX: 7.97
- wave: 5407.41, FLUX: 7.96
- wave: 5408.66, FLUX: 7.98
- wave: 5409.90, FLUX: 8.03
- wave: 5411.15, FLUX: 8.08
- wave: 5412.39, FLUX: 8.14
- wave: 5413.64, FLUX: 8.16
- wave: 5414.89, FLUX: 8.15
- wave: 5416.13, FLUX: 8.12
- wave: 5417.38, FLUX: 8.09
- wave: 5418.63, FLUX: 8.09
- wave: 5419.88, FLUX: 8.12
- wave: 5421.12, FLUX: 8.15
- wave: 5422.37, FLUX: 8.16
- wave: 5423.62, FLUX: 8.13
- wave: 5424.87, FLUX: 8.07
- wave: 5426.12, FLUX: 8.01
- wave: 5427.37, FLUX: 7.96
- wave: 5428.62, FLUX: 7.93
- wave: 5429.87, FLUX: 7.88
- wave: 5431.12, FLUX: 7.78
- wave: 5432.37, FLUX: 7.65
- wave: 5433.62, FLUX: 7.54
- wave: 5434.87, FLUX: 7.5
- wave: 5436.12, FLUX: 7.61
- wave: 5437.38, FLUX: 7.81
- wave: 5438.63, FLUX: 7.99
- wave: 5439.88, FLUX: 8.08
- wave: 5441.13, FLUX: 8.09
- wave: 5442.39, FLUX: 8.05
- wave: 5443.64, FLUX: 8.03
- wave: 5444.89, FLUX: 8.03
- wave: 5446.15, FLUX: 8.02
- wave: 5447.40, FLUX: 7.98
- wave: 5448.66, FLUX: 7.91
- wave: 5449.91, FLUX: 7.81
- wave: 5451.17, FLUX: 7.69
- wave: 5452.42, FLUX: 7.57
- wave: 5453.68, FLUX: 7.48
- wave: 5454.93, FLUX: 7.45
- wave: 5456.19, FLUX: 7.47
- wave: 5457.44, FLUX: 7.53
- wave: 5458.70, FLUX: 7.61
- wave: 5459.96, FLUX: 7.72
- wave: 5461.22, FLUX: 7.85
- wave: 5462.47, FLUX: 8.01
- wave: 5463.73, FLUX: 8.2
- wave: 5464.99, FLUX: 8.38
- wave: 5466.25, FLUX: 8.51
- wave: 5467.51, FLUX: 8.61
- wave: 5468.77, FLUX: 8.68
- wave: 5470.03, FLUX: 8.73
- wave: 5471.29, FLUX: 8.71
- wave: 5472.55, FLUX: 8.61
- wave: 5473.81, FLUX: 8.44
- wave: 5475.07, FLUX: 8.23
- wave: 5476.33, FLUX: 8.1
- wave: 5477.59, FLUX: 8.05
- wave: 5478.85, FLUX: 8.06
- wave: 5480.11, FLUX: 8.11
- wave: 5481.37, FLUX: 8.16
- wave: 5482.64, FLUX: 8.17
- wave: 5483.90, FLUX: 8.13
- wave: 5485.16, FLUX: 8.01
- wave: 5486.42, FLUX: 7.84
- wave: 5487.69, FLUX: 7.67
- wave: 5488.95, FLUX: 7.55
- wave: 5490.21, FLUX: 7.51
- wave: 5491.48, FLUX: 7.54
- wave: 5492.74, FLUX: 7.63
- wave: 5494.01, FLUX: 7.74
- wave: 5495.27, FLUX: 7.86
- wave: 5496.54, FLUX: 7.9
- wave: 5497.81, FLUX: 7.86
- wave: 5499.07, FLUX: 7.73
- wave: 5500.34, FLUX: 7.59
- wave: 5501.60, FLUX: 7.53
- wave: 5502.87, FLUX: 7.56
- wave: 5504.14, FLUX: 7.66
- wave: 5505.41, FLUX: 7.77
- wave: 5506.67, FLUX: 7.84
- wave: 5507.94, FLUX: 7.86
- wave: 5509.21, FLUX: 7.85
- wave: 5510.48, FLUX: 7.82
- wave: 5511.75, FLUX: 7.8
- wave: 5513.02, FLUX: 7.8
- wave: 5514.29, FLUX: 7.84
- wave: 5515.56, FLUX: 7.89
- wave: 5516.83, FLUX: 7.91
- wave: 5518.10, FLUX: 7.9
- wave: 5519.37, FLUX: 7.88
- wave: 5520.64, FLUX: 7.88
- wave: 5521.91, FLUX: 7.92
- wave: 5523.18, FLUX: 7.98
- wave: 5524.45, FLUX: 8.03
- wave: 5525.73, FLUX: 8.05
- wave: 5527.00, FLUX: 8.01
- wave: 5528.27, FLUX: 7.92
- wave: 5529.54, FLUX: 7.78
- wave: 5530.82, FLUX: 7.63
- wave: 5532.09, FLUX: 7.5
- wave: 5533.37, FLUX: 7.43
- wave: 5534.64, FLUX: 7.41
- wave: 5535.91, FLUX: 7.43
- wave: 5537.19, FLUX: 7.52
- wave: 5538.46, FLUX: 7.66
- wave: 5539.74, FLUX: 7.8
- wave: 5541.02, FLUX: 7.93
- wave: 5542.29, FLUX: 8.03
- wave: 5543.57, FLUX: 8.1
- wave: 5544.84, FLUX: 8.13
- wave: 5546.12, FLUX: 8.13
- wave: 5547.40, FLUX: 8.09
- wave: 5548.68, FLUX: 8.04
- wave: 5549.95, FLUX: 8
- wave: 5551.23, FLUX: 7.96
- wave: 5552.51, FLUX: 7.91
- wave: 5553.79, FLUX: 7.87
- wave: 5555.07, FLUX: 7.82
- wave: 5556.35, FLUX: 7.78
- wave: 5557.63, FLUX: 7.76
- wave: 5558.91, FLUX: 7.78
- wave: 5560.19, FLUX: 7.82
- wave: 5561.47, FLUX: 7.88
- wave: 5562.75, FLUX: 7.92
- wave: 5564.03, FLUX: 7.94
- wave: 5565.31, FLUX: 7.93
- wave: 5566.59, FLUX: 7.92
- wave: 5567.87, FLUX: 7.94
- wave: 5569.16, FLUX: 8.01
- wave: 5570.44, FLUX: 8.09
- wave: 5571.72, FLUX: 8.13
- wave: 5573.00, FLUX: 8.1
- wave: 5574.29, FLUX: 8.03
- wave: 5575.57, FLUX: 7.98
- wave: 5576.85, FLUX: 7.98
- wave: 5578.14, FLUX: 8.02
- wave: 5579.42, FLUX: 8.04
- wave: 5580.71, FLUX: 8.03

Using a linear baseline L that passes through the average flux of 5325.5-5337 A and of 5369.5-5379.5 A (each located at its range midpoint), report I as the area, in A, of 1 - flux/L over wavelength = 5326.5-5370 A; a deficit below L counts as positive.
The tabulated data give 0.8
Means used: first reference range 8.02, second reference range 8.21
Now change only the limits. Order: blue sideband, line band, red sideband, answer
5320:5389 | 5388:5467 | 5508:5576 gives 0.60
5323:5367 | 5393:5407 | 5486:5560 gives 0.26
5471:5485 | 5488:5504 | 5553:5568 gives 0.96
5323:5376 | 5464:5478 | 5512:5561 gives -1.00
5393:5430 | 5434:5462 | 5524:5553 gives 0.49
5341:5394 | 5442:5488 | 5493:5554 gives -1.10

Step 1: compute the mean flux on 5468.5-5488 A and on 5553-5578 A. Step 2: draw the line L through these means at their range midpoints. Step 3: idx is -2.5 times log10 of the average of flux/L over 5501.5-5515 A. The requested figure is 0.05 mag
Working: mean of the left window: 8.23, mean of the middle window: 7.76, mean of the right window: 7.93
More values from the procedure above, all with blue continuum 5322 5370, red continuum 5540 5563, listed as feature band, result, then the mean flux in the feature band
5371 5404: 0.019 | 7.83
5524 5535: 0.026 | 7.75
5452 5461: 0.056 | 7.56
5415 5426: -0.021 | 8.12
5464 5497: -0.022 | 8.11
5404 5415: -0.011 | 8.05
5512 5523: 0.009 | 7.88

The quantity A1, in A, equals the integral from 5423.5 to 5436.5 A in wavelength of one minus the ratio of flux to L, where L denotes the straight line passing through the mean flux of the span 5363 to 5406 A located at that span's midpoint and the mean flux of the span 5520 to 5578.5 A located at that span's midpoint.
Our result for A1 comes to 0.1 A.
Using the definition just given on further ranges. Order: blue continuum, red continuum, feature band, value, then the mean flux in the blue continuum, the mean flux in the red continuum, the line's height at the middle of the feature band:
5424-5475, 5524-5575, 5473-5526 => 0.4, 7.98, 7.88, 7.93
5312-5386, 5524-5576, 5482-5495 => 0.2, 8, 7.88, 7.92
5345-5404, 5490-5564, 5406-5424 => -0.5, 7.89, 7.82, 7.87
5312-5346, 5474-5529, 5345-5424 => 0.2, 8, 7.87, 7.96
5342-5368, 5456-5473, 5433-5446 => 0.4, 7.94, 8.2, 8.14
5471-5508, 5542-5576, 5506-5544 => 0.6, 7.91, 7.97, 7.94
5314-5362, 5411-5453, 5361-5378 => -0.5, 7.97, 7.95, 7.96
